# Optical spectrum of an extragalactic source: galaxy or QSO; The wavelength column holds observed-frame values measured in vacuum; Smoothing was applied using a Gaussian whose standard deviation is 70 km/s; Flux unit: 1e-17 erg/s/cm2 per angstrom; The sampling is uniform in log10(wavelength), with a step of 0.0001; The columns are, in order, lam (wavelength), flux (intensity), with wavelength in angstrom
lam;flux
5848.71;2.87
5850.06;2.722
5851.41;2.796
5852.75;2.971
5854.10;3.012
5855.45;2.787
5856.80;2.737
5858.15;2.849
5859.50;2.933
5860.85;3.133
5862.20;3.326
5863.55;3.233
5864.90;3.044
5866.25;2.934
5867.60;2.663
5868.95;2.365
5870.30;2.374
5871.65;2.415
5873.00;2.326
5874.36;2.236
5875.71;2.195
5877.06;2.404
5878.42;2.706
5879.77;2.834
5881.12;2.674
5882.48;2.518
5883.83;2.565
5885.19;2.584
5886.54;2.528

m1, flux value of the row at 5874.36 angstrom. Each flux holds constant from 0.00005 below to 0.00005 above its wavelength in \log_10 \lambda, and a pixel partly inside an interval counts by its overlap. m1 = 2.236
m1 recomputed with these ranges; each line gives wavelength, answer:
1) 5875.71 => 2.195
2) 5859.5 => 2.933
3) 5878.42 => 2.706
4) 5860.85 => 3.133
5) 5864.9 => 3.044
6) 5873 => 2.326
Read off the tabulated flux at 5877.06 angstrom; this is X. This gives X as 2.404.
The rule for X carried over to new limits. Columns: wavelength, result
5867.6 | 2.663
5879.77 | 2.834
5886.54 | 2.528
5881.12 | 2.674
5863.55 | 3.233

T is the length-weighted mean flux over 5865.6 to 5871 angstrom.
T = 2.58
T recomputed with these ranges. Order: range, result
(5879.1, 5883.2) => 2.68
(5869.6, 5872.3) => 2.4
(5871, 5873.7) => 2.36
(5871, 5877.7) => 2.31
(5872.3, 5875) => 2.28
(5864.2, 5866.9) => 2.99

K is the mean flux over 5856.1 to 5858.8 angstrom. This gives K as 2.79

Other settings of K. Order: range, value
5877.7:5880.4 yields 2.76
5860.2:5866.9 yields 3.13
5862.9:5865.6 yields 3.14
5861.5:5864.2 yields 3.28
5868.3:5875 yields 2.34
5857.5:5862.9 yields 3.06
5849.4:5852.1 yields 2.77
